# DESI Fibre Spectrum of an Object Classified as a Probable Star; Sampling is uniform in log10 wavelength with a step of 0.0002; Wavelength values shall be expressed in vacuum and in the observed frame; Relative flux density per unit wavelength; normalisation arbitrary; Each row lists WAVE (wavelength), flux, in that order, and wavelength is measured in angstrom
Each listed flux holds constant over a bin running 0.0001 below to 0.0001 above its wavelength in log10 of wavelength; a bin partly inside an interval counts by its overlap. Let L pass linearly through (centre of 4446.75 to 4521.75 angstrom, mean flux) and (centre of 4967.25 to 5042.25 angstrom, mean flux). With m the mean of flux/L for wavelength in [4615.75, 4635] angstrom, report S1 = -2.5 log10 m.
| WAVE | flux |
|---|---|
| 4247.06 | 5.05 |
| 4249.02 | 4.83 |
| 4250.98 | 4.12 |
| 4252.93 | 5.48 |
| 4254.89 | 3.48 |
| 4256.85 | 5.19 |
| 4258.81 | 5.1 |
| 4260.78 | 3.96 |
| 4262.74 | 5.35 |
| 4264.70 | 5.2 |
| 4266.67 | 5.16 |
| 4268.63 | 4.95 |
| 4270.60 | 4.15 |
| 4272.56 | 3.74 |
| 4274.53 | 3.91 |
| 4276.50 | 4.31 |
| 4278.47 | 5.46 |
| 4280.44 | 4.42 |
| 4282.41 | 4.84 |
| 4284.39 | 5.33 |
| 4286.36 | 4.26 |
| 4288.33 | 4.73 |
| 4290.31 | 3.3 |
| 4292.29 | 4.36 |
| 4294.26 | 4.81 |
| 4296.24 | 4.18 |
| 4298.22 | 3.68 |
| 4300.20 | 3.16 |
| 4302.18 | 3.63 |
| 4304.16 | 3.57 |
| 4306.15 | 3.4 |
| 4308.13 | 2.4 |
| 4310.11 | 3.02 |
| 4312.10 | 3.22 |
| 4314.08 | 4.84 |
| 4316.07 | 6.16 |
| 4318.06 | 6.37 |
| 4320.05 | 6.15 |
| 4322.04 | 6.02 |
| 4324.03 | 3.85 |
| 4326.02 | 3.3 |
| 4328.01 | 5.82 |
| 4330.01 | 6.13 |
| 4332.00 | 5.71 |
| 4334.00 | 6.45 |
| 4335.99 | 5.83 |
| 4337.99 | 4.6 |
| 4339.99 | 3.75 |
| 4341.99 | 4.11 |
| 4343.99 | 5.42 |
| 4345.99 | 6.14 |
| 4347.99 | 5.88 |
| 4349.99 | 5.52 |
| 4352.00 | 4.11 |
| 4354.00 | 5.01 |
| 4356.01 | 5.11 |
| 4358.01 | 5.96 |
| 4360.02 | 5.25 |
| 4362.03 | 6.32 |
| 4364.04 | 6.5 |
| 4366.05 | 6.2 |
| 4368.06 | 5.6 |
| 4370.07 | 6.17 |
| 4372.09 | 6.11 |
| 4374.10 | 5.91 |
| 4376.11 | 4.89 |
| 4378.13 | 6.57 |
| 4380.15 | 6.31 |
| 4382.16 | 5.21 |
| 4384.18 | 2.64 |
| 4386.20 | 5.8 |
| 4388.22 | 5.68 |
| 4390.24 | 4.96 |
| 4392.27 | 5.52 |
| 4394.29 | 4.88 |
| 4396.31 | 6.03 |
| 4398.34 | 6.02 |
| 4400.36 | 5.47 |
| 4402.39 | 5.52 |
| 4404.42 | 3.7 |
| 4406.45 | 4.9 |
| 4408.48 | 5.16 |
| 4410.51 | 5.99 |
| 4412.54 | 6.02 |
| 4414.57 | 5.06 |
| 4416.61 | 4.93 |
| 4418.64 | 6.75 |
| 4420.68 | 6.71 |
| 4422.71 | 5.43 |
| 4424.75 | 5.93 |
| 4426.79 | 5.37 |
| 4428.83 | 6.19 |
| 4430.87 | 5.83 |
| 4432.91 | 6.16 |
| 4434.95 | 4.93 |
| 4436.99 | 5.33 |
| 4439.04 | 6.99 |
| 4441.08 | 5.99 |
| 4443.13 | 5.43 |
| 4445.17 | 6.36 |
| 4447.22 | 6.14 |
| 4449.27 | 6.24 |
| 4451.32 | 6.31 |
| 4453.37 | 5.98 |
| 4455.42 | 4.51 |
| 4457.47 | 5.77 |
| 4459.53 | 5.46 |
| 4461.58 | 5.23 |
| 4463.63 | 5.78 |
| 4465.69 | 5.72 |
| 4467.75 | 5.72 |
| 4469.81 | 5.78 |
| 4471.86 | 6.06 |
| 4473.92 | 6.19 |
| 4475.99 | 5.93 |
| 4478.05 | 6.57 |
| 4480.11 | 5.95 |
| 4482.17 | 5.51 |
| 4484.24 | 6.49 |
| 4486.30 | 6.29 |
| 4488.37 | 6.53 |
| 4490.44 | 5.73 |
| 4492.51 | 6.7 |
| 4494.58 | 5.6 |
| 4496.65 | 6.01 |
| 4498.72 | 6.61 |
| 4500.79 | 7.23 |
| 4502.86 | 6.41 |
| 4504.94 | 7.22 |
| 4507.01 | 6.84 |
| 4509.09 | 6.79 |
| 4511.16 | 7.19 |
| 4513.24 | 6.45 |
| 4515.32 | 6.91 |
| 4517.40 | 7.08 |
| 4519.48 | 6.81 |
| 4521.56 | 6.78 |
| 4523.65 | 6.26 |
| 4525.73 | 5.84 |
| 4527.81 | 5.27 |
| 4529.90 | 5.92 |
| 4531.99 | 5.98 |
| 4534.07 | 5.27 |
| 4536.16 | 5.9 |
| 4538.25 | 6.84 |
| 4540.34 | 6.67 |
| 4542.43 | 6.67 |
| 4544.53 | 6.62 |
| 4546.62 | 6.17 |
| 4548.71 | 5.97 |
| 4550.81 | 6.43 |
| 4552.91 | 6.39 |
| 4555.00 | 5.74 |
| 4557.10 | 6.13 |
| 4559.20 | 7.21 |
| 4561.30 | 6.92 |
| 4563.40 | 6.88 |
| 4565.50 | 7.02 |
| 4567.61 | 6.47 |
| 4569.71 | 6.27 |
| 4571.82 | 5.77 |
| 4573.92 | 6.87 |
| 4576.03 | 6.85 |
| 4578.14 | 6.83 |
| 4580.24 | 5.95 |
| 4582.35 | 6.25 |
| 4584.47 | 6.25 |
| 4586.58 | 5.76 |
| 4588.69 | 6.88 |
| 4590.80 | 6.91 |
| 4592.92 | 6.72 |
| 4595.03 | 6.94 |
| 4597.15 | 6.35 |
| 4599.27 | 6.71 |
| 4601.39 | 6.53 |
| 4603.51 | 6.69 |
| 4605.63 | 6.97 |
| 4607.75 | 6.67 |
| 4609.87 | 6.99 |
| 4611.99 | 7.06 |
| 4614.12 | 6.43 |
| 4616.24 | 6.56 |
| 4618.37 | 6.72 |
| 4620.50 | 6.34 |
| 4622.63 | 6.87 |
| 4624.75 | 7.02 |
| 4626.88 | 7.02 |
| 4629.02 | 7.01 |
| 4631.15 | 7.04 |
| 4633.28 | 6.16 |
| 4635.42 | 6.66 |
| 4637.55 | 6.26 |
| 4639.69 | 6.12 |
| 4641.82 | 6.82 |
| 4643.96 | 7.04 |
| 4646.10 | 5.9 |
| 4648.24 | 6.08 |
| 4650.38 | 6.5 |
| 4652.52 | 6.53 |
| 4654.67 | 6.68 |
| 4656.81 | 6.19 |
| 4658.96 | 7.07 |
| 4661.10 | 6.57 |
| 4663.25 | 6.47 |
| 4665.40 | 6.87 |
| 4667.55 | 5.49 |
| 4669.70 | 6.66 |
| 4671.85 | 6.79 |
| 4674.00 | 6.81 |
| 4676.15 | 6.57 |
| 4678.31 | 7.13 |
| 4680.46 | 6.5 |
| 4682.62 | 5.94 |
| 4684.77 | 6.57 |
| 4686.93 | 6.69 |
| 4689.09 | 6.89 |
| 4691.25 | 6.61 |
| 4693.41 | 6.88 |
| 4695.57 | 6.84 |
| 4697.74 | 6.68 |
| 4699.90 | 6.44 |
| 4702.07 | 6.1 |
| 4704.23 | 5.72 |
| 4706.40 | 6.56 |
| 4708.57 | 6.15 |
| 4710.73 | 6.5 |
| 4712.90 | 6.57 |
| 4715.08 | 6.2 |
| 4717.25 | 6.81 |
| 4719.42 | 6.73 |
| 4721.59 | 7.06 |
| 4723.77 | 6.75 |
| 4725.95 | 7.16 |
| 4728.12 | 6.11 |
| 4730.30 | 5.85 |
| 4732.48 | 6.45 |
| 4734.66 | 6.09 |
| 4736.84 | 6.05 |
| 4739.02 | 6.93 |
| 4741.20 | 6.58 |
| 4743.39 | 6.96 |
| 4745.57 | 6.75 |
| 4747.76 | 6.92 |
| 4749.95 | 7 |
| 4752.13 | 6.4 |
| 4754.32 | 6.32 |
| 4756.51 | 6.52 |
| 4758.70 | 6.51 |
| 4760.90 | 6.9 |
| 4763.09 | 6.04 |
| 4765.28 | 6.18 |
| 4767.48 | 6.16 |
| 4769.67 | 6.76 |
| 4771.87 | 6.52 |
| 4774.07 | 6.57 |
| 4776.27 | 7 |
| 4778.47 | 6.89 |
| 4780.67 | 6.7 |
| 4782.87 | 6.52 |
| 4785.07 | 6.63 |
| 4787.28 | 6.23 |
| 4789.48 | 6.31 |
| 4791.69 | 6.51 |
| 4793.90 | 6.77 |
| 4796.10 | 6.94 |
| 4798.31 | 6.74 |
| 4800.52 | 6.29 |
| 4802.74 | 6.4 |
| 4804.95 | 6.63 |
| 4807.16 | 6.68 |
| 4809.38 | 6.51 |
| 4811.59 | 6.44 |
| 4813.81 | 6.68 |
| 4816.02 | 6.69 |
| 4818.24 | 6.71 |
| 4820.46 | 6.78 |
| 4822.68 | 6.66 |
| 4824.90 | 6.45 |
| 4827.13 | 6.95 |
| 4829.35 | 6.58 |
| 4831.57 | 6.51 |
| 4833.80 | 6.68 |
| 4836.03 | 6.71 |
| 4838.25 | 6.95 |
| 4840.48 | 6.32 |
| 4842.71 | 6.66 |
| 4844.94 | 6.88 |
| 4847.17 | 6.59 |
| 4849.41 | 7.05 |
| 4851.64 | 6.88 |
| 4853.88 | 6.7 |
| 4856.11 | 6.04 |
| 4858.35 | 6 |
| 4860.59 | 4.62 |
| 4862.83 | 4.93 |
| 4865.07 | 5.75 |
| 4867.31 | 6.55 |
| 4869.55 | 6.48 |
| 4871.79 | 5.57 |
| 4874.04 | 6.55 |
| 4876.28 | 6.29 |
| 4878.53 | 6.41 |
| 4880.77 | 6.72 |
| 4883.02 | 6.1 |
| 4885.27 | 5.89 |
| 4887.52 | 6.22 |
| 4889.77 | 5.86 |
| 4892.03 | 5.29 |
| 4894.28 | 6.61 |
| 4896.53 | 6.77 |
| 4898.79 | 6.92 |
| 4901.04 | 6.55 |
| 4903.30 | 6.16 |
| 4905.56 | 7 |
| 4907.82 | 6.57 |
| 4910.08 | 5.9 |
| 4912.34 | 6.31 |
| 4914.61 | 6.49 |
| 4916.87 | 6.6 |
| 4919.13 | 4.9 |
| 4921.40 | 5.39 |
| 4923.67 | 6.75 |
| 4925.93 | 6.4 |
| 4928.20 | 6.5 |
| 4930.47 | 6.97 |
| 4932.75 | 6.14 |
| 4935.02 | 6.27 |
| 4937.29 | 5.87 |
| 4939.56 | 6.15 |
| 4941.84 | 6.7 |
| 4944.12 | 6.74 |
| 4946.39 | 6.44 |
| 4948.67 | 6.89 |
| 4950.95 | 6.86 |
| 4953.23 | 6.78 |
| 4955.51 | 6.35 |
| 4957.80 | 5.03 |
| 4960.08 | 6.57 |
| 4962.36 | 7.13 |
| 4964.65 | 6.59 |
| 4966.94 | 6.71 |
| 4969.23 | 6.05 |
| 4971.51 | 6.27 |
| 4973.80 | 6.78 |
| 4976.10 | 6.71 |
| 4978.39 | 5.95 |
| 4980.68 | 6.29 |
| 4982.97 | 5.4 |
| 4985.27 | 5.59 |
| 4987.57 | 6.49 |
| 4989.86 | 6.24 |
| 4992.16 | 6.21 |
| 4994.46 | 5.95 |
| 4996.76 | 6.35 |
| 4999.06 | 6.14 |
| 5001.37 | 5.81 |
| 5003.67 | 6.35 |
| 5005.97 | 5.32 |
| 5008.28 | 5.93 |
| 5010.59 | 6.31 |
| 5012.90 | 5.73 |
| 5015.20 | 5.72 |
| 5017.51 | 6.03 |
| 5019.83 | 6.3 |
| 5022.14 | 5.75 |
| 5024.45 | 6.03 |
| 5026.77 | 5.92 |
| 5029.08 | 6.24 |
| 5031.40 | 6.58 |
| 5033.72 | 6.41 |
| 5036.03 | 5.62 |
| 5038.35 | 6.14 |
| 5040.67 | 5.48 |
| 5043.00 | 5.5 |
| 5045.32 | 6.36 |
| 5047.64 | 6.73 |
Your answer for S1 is -0.09 mag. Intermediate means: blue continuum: 6.23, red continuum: 6.07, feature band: 6.75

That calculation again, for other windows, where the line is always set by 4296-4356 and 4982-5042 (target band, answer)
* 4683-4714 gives -0.197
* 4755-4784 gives -0.181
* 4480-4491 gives -0.212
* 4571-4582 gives -0.237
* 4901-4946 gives -0.085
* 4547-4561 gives -0.225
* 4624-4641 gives -0.248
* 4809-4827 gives -0.177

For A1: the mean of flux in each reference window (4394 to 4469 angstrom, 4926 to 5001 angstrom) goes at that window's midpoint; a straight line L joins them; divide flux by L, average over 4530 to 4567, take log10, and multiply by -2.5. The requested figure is -0.100 mag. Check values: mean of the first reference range 5.68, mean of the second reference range 6.34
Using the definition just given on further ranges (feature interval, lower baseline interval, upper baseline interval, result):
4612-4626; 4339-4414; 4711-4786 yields -0.09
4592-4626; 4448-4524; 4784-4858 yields -0.06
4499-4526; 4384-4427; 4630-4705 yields -0.15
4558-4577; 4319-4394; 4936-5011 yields -0.17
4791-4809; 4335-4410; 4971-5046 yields -0.14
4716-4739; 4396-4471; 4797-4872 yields -0.05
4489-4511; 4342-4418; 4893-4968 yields -0.16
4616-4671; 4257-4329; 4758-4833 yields -0.11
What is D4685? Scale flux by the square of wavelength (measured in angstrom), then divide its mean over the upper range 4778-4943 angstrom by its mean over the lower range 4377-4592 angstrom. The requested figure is 1.24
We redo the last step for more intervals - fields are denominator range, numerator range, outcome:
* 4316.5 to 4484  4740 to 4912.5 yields 1.39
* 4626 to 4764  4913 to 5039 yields 1.07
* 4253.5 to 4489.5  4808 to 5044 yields 1.51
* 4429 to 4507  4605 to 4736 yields 1.19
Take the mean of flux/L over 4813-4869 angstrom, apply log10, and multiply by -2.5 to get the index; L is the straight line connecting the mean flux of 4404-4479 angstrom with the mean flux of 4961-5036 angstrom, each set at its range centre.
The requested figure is -0.07 mag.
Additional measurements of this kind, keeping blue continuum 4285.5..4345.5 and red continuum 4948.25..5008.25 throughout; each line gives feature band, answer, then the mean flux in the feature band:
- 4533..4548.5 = -0.221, 6.29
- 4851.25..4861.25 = -0.021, 6.05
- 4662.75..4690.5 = -0.197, 6.57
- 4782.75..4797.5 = -0.141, 6.57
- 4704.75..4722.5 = -0.174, 6.54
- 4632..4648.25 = -0.189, 6.41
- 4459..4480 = -0.183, 5.86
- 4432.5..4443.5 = -0.191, 5.81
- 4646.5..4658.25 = -0.179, 6.39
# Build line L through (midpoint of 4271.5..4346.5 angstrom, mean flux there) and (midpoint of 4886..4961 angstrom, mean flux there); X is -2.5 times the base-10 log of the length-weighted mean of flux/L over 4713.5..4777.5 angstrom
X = -0.13 mag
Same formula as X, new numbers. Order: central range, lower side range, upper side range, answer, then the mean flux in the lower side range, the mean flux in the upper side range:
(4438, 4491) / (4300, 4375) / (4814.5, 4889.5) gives -0.10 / 5.09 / 6.39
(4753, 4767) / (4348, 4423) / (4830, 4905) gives -0.05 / 5.52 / 6.32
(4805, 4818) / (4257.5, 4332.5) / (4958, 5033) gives -0.16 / 4.52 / 6.16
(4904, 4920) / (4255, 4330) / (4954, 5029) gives -0.06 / 4.48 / 6.13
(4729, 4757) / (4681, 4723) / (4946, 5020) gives -0.01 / 6.52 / 6.22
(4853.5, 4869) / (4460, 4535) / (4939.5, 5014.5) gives 0.09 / 6.24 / 6.26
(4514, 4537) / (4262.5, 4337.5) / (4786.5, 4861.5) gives -0.14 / 4.6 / 6.55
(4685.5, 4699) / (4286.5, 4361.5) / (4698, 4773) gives -0.07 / 4.74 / 6.5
